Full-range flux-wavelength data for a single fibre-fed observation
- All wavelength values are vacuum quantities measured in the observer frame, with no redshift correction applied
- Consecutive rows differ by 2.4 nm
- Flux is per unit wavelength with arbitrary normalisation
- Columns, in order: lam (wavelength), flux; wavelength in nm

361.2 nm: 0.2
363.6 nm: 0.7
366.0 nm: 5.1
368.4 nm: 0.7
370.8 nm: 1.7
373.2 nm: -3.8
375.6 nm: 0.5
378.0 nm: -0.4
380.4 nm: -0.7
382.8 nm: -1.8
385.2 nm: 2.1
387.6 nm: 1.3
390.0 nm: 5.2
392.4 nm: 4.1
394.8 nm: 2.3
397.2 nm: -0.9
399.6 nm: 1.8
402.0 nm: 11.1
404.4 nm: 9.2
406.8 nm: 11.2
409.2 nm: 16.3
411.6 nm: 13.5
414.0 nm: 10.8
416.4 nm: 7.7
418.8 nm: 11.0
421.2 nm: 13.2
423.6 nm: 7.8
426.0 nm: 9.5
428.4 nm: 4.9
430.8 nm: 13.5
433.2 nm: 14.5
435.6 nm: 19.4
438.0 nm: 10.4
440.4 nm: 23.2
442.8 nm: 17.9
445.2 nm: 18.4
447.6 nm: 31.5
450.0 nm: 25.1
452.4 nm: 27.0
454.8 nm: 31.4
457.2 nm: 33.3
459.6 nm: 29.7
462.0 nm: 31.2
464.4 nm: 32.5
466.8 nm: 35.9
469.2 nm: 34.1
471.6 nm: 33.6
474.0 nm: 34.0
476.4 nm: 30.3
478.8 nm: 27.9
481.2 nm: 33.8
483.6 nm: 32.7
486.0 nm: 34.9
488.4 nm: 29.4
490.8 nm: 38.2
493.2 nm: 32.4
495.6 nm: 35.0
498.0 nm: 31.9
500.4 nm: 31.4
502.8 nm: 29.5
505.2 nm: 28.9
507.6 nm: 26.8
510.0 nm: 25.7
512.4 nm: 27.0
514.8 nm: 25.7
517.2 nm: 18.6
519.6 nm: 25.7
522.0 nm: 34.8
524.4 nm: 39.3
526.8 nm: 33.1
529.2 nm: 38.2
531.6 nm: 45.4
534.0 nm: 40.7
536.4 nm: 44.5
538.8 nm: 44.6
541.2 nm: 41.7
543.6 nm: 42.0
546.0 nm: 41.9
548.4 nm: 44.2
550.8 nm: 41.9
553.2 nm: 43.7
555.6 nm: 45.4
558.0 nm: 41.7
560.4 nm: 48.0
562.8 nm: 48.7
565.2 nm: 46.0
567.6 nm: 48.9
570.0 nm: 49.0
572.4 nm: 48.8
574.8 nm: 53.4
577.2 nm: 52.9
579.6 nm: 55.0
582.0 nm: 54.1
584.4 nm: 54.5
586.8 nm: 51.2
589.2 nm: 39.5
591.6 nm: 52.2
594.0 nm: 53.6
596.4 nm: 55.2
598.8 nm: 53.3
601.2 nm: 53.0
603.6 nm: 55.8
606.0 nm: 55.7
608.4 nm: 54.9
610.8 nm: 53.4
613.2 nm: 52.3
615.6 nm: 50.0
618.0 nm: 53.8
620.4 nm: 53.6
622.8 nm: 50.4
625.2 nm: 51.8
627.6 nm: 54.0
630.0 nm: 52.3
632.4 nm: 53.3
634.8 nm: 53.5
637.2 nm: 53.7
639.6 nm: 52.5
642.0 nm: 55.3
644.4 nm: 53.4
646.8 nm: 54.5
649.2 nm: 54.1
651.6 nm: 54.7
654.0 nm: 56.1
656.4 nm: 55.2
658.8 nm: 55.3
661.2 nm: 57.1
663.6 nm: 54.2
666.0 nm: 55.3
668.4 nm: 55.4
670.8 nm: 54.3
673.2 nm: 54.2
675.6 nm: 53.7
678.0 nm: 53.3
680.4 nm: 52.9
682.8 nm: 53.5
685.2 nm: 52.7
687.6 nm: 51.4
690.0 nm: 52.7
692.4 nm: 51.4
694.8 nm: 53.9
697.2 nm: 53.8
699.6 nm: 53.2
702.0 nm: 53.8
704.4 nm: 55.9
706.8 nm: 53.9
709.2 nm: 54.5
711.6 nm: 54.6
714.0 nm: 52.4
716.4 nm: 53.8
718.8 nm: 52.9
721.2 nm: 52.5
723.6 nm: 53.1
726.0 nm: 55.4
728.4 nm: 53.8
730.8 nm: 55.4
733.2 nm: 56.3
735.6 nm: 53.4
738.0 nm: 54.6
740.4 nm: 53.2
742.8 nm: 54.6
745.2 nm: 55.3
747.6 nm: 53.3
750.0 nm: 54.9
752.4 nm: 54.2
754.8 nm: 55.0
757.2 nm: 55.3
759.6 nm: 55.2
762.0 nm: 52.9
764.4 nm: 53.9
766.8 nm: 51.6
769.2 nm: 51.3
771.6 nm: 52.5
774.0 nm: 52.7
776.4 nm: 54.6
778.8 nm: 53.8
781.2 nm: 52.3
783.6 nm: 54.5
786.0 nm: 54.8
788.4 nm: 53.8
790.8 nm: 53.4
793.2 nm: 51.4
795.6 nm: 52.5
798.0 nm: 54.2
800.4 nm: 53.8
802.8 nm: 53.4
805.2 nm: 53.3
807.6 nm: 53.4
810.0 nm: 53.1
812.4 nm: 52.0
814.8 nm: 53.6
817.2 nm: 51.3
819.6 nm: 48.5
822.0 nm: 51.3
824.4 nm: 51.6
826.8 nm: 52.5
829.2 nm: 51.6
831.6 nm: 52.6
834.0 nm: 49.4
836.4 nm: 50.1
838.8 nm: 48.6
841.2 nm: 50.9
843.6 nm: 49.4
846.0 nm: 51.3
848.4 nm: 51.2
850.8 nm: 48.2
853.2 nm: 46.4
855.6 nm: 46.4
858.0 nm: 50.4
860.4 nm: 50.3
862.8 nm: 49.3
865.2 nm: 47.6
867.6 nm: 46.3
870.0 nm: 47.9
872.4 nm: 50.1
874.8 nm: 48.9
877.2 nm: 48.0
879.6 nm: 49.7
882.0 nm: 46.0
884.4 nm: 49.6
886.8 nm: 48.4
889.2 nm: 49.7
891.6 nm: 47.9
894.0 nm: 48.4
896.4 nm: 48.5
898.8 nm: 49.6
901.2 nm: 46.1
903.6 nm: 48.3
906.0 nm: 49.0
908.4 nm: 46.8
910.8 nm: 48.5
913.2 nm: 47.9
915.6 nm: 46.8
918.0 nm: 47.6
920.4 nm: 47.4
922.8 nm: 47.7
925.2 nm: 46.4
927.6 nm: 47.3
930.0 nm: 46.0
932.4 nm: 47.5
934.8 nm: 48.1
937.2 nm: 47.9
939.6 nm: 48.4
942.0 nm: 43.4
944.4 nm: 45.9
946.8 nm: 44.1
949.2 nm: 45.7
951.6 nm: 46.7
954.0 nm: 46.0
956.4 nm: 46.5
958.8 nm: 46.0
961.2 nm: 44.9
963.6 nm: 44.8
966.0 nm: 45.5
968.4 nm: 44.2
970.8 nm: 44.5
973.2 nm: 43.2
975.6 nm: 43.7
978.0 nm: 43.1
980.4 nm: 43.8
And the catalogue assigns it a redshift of 0.00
